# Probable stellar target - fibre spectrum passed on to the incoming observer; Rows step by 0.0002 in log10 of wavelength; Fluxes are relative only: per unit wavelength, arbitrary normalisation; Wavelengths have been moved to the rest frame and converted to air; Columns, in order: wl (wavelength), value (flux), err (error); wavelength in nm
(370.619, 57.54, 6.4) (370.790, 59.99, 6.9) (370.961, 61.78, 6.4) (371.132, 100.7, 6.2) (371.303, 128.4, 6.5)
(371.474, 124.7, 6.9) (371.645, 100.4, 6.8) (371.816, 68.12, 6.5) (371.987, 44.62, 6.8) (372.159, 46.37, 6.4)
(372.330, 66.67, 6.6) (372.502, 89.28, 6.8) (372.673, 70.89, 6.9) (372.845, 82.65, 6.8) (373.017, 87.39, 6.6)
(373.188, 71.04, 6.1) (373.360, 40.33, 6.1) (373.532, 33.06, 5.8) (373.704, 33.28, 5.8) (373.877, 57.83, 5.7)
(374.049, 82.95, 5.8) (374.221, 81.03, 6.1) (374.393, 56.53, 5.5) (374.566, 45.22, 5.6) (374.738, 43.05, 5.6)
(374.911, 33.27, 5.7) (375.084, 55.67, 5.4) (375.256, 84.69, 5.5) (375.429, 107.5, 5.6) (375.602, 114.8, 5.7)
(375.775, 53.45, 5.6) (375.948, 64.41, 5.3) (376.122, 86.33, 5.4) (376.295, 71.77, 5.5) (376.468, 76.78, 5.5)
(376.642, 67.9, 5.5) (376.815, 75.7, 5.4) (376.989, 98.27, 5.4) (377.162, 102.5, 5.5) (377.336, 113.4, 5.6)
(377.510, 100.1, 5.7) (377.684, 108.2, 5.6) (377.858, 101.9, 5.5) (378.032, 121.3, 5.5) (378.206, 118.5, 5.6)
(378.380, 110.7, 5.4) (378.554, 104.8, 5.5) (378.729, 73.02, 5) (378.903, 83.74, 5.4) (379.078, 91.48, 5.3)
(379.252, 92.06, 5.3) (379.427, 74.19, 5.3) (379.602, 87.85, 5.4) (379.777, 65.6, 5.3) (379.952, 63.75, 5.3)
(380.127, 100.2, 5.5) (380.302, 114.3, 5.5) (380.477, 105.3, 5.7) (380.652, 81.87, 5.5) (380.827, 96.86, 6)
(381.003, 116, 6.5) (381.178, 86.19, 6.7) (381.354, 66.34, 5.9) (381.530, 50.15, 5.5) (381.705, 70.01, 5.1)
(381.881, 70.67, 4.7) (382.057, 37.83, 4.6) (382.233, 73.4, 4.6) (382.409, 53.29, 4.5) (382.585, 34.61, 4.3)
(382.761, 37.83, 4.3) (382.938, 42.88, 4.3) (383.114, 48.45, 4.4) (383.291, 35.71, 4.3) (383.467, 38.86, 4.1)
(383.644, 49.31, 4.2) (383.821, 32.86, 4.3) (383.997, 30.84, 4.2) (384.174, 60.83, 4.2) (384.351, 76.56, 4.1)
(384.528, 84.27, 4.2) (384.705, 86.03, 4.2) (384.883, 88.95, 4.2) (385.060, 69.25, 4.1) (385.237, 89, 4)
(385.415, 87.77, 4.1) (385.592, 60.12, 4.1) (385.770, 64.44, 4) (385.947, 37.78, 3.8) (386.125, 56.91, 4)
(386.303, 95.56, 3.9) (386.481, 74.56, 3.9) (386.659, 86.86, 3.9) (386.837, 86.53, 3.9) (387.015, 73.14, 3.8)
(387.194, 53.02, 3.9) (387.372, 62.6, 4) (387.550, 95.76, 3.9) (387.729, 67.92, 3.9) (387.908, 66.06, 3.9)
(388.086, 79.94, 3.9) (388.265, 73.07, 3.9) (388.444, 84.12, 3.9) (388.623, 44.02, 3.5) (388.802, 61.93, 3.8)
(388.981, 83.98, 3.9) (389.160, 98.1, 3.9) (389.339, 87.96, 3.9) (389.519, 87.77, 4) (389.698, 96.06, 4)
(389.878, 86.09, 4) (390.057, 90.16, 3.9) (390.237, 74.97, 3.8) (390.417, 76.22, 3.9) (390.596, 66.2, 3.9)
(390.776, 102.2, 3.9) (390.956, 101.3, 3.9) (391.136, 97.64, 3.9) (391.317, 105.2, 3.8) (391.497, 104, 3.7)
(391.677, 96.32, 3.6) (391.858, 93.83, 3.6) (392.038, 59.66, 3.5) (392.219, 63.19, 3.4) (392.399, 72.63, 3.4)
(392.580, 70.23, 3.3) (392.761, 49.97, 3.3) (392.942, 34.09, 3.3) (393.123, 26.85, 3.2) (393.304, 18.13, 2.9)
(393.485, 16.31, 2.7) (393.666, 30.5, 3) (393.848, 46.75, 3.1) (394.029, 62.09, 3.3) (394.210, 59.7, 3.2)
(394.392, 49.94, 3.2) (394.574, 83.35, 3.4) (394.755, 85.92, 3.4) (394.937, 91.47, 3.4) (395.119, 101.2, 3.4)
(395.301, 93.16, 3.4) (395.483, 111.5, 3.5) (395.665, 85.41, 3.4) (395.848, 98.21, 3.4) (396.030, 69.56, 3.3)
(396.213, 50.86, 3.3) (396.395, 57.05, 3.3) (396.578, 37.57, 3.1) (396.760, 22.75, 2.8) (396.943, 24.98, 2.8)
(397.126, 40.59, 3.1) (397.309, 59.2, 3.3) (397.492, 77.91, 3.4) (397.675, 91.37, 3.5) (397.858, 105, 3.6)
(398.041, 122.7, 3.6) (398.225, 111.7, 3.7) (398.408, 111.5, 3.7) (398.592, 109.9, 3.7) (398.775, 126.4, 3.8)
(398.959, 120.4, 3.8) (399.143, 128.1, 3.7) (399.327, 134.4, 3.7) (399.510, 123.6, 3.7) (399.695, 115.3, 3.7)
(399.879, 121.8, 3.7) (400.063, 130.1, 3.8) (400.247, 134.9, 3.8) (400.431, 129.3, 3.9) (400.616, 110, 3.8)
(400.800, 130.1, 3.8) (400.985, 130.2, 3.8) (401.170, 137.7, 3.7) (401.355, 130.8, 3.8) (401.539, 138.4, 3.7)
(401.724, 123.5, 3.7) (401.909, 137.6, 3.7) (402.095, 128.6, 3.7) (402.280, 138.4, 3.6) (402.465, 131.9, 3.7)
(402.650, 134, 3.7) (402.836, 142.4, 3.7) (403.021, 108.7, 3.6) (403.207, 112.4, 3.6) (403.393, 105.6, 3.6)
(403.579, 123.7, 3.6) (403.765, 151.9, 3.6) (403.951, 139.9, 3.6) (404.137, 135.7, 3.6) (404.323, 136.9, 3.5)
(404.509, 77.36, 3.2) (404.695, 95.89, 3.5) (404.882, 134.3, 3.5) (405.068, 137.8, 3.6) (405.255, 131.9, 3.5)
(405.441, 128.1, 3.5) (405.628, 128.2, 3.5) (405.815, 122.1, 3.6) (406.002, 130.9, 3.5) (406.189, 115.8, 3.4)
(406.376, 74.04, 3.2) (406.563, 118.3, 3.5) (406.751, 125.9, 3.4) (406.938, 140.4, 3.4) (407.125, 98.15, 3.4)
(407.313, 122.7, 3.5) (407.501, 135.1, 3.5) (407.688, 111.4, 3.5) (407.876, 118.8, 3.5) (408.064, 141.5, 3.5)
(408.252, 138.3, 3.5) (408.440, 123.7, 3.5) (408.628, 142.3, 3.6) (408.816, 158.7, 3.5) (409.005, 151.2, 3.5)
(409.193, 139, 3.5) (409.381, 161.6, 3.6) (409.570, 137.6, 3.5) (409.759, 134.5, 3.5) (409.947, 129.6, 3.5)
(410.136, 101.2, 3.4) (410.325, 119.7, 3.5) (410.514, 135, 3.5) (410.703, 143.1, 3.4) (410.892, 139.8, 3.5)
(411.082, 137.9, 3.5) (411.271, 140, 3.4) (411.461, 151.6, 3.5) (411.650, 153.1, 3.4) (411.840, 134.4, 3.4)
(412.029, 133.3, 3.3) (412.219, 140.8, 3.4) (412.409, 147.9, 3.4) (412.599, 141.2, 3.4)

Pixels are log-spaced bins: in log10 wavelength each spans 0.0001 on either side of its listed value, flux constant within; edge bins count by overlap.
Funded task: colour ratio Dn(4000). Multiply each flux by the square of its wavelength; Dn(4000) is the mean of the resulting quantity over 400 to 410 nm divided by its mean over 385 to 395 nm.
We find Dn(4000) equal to 1.92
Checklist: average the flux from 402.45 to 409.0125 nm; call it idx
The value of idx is 125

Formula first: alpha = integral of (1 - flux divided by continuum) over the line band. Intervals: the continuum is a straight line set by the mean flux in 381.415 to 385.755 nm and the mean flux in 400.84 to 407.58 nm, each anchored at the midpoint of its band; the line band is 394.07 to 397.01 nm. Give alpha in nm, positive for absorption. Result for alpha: 0.80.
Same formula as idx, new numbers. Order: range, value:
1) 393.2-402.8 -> 95.8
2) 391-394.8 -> 63.3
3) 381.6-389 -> 64.3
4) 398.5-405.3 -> 126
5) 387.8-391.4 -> 83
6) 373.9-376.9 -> 70.4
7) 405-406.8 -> 121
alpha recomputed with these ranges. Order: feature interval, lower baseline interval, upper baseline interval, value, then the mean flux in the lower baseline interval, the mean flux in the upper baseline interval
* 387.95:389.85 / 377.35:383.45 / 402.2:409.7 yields 0.32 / 79.8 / 128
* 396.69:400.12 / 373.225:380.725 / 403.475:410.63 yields 0.47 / 80.9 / 128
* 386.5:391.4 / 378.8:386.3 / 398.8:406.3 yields 0.38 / 69.2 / 127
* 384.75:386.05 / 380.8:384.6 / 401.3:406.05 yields -0.09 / 58.1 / 127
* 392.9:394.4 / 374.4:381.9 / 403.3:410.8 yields 0.98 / 84.7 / 127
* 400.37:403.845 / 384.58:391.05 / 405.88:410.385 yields -0.48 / 77.7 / 128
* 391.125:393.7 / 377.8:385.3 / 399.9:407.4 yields 0.95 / 74.6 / 125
